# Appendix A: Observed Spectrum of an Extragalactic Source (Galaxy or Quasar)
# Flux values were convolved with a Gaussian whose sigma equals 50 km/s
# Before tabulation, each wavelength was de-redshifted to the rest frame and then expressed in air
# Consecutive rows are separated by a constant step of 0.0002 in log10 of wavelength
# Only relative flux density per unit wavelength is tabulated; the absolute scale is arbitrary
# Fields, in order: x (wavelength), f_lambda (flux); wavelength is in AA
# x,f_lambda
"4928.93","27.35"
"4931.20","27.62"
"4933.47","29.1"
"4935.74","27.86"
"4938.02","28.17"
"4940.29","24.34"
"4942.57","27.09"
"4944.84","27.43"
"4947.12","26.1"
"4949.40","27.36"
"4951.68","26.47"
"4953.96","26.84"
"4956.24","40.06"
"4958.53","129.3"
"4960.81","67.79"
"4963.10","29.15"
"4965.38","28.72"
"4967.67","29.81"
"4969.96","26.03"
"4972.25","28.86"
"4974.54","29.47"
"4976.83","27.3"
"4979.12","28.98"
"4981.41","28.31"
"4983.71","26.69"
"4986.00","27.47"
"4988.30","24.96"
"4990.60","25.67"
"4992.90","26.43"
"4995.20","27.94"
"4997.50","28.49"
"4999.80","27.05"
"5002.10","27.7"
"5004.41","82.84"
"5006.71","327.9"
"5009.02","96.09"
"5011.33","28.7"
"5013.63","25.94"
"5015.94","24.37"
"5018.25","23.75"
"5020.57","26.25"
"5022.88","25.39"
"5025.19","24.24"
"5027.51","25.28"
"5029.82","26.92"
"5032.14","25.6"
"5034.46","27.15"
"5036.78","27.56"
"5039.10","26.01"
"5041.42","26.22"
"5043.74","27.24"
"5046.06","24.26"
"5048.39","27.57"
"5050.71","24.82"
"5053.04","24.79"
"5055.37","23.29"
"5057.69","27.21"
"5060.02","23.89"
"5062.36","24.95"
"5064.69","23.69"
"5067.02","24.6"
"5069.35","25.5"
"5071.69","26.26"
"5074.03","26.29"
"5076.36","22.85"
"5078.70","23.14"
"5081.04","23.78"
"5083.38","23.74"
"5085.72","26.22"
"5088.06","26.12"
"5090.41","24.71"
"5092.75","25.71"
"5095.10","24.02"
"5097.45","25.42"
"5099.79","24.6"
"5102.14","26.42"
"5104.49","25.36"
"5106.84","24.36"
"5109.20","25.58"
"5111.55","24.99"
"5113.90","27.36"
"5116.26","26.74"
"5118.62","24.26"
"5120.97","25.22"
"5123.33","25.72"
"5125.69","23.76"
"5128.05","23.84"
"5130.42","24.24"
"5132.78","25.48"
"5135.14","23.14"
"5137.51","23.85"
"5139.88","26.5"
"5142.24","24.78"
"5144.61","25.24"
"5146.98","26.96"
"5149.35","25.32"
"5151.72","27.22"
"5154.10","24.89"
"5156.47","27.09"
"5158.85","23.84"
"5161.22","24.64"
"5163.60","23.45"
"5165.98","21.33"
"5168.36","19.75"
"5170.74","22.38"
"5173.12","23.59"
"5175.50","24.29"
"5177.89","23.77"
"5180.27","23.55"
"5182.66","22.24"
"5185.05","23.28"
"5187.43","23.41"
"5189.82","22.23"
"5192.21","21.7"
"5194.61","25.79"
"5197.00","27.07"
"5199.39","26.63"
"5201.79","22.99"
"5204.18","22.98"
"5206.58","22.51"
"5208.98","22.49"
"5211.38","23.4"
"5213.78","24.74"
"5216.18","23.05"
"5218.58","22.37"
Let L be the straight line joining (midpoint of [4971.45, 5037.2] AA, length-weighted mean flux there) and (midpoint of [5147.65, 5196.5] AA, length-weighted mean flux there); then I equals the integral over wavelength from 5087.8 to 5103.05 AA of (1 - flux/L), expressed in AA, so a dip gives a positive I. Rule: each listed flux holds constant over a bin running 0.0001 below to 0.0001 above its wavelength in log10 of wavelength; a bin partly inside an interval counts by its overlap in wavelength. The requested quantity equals 3.2 AA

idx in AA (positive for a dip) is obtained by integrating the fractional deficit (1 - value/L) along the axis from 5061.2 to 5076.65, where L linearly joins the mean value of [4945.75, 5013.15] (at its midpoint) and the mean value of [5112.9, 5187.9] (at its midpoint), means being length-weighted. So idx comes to 4.5 AA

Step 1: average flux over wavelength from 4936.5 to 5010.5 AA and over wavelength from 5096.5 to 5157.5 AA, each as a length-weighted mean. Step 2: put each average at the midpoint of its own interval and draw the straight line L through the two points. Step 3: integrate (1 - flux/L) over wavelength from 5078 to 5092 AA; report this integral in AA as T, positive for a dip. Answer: 2.77 AA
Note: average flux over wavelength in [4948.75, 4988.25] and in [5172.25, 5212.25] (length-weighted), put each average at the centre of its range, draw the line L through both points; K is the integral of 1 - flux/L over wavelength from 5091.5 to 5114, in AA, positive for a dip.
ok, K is 2.80 AA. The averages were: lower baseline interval 36.7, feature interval 25.3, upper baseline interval 23.6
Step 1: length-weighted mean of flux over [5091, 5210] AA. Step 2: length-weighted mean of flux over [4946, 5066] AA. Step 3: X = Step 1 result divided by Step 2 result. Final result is 0.65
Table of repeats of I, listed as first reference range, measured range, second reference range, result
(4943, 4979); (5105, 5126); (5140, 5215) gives 1.9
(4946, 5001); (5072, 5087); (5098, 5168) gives 1.9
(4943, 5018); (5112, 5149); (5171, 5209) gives 5.7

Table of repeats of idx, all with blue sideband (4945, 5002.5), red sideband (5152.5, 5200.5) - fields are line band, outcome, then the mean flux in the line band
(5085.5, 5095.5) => 0.93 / 25.4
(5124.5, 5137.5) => 0.96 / 24.1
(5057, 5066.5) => 1.48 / 24.8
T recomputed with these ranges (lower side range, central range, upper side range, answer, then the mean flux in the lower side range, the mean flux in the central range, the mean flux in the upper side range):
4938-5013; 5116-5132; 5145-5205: 2.6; 45.2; 24.7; 24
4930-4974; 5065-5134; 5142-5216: 7.3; 35.6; 25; 24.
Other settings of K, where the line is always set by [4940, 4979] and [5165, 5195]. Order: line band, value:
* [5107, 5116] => 0.41 AA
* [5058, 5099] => 6.12 AA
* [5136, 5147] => -0.01 AA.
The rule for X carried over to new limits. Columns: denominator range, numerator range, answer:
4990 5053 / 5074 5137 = 0.59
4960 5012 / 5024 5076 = 0.53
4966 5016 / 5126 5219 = 0.51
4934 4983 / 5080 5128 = 0.72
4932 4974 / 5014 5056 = 0.71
